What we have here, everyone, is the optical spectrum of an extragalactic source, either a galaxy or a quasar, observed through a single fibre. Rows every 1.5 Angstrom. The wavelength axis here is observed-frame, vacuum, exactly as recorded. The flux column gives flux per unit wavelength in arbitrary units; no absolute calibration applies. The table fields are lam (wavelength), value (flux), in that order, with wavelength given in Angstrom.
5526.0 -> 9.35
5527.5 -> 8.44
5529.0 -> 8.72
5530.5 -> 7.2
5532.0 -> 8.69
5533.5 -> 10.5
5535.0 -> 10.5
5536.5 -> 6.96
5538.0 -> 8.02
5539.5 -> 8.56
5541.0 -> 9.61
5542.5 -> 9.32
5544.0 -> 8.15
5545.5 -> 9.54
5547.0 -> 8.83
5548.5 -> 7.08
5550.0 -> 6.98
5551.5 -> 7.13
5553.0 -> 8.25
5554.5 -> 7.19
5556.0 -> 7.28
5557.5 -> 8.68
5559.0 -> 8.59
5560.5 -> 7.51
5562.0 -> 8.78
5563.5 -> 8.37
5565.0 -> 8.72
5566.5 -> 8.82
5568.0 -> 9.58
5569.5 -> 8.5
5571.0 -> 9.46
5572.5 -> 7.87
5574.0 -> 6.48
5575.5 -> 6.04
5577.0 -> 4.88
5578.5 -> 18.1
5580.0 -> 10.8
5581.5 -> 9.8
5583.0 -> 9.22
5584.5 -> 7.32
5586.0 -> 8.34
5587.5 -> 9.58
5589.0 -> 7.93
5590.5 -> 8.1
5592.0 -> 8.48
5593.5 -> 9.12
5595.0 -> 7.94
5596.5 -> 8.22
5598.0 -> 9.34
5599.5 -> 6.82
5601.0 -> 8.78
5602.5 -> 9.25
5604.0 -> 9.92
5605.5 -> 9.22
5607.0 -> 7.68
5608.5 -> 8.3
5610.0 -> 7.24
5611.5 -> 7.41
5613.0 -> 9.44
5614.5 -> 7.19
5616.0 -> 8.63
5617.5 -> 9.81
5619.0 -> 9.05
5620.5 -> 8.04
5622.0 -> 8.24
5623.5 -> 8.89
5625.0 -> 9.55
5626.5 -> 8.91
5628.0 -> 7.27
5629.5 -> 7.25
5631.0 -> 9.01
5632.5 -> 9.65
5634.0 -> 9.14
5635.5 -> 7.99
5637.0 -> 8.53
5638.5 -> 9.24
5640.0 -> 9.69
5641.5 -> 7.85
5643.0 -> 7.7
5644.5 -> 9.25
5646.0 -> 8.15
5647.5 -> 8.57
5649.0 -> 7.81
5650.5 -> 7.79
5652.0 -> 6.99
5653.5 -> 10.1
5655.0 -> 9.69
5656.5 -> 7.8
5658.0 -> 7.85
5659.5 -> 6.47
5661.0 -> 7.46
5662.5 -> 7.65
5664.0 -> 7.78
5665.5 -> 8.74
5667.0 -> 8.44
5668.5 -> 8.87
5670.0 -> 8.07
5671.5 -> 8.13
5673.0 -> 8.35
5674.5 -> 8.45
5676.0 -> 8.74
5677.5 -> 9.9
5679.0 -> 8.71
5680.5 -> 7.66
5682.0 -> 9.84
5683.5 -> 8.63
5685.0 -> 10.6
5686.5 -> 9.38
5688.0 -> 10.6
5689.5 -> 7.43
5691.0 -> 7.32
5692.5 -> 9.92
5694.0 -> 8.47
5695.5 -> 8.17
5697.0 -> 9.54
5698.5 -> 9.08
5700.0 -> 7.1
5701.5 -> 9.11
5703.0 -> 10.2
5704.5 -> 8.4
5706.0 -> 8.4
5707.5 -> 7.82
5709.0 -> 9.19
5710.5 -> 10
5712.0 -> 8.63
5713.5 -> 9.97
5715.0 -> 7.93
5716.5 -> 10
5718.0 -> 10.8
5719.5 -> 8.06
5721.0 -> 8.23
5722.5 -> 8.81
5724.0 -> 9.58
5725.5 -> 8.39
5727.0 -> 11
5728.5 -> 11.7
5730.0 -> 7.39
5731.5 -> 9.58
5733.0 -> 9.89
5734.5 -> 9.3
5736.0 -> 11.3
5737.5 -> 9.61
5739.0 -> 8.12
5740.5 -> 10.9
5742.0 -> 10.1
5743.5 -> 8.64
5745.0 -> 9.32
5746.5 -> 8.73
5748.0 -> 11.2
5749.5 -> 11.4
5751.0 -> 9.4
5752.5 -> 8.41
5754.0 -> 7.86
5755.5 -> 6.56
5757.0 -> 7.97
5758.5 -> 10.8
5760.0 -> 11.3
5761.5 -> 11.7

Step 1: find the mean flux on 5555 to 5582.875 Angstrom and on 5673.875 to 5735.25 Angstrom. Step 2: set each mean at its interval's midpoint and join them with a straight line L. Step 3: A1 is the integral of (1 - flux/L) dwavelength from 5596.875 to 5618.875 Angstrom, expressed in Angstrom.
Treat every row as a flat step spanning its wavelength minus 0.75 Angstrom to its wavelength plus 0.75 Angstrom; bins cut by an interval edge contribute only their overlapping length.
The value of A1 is 0.9 Angstrom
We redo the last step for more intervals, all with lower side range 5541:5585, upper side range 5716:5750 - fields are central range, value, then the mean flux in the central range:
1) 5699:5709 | 0.9 Angstrom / 8.57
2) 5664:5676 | 1.1 Angstrom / 8.41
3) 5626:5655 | 1.8 Angstrom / 8.5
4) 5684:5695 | 0.3 Angstrom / 9.07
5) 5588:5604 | 0.5 Angstrom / 8.49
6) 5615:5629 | 0.4 Angstrom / 8.66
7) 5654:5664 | 1.4 Angstrom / 7.87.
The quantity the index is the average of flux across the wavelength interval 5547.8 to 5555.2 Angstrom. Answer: 7.33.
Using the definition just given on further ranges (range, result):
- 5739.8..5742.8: 10.5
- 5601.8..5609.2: 8.88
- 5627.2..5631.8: 7.87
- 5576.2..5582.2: 10.9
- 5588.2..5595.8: 8.32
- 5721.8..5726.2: 8.93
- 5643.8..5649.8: 8.43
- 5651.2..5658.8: 8.47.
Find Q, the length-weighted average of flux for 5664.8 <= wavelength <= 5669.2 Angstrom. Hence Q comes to 8.68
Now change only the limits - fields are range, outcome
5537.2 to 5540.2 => 8.26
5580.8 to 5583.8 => 9.47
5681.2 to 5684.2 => 9.22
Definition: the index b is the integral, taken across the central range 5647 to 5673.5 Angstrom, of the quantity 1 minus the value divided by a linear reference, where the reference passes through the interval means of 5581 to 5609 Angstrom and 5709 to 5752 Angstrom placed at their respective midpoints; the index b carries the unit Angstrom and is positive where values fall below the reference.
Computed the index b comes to 2.7 Angstrom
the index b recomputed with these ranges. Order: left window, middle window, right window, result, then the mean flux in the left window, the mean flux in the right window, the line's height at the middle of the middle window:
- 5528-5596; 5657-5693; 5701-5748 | 2.34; 8.57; 9.36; 9.12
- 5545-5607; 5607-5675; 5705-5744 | 4.13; 8.54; 9.36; 8.9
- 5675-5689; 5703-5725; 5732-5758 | 0.71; 9.29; 9.35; 9.32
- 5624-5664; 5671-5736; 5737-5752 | 0.72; 8.35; 9.72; 9.16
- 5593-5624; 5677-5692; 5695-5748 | 0.00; 8.49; 9.26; 9.01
